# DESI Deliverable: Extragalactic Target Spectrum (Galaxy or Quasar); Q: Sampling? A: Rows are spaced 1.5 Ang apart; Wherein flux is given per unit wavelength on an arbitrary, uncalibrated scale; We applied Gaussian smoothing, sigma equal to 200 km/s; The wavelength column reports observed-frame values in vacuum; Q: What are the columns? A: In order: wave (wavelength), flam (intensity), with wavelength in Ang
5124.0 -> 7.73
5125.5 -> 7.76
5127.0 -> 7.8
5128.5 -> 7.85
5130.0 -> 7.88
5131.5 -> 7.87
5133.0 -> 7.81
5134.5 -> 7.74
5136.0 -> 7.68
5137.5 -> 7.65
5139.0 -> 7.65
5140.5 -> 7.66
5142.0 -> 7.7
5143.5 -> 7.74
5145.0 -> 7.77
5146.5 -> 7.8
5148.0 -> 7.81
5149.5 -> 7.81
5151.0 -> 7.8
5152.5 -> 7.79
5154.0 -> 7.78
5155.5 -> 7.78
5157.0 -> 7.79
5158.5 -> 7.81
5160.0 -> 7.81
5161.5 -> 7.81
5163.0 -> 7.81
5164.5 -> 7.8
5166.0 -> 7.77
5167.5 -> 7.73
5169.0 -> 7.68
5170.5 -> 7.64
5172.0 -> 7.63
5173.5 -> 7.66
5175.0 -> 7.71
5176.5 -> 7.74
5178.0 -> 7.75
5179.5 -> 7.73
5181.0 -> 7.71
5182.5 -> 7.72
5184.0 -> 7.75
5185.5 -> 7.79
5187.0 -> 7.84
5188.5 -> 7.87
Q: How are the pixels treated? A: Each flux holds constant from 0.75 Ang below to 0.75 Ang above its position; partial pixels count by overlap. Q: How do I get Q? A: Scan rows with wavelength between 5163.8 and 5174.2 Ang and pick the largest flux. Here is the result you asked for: 7.8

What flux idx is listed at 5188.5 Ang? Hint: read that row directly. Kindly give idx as 7.87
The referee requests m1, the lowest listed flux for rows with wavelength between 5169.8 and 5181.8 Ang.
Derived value 7.63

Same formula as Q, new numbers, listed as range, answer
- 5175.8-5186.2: 7.79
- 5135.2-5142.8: 7.7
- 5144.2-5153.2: 7.81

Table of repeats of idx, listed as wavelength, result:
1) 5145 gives 7.77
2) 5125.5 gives 7.76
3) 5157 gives 7.79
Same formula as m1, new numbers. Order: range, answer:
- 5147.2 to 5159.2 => 7.78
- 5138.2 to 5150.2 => 7.65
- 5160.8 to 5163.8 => 7.81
